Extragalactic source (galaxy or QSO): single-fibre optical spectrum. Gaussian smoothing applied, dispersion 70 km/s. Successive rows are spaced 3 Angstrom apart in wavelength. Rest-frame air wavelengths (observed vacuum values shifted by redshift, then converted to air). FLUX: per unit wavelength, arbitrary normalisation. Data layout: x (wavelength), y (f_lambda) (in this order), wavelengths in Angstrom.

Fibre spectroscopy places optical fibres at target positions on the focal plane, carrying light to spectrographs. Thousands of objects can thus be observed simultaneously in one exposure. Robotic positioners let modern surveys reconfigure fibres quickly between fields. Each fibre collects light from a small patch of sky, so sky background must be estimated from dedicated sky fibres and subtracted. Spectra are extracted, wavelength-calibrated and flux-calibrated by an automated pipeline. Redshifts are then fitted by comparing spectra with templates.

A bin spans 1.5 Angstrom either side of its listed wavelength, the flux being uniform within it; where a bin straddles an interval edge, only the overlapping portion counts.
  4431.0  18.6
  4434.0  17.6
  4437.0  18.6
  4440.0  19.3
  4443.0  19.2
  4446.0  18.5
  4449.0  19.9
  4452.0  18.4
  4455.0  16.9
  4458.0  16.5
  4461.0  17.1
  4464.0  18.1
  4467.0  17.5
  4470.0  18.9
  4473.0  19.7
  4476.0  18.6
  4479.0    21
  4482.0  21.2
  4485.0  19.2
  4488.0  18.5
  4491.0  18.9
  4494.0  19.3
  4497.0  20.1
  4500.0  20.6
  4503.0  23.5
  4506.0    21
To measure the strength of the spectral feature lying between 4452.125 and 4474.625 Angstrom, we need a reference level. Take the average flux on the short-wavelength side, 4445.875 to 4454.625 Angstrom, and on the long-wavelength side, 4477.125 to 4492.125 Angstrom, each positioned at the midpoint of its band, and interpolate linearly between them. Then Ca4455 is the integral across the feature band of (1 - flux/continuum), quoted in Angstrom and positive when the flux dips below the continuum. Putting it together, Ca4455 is 1.5 Angstrom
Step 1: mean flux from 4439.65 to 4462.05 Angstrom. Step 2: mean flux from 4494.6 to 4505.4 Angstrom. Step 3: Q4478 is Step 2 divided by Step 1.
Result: 1.16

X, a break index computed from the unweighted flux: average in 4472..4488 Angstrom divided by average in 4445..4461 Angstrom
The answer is 1.1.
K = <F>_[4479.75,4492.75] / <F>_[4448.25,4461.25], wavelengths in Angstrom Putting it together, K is 1.10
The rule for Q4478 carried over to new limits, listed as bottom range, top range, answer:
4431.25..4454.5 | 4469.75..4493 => 1.04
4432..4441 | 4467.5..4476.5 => 1.03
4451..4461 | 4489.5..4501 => 1.15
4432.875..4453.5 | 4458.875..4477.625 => 0.97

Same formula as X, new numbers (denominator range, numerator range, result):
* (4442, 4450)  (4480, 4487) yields 1.05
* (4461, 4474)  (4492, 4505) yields 1.13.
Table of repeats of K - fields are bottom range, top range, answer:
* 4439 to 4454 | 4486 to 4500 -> 1.02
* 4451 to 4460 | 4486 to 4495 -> 1.10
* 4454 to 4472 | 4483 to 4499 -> 1.10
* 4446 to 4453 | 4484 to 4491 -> 0.99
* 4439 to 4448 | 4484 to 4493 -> 0.99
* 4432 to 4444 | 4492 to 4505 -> 1.12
